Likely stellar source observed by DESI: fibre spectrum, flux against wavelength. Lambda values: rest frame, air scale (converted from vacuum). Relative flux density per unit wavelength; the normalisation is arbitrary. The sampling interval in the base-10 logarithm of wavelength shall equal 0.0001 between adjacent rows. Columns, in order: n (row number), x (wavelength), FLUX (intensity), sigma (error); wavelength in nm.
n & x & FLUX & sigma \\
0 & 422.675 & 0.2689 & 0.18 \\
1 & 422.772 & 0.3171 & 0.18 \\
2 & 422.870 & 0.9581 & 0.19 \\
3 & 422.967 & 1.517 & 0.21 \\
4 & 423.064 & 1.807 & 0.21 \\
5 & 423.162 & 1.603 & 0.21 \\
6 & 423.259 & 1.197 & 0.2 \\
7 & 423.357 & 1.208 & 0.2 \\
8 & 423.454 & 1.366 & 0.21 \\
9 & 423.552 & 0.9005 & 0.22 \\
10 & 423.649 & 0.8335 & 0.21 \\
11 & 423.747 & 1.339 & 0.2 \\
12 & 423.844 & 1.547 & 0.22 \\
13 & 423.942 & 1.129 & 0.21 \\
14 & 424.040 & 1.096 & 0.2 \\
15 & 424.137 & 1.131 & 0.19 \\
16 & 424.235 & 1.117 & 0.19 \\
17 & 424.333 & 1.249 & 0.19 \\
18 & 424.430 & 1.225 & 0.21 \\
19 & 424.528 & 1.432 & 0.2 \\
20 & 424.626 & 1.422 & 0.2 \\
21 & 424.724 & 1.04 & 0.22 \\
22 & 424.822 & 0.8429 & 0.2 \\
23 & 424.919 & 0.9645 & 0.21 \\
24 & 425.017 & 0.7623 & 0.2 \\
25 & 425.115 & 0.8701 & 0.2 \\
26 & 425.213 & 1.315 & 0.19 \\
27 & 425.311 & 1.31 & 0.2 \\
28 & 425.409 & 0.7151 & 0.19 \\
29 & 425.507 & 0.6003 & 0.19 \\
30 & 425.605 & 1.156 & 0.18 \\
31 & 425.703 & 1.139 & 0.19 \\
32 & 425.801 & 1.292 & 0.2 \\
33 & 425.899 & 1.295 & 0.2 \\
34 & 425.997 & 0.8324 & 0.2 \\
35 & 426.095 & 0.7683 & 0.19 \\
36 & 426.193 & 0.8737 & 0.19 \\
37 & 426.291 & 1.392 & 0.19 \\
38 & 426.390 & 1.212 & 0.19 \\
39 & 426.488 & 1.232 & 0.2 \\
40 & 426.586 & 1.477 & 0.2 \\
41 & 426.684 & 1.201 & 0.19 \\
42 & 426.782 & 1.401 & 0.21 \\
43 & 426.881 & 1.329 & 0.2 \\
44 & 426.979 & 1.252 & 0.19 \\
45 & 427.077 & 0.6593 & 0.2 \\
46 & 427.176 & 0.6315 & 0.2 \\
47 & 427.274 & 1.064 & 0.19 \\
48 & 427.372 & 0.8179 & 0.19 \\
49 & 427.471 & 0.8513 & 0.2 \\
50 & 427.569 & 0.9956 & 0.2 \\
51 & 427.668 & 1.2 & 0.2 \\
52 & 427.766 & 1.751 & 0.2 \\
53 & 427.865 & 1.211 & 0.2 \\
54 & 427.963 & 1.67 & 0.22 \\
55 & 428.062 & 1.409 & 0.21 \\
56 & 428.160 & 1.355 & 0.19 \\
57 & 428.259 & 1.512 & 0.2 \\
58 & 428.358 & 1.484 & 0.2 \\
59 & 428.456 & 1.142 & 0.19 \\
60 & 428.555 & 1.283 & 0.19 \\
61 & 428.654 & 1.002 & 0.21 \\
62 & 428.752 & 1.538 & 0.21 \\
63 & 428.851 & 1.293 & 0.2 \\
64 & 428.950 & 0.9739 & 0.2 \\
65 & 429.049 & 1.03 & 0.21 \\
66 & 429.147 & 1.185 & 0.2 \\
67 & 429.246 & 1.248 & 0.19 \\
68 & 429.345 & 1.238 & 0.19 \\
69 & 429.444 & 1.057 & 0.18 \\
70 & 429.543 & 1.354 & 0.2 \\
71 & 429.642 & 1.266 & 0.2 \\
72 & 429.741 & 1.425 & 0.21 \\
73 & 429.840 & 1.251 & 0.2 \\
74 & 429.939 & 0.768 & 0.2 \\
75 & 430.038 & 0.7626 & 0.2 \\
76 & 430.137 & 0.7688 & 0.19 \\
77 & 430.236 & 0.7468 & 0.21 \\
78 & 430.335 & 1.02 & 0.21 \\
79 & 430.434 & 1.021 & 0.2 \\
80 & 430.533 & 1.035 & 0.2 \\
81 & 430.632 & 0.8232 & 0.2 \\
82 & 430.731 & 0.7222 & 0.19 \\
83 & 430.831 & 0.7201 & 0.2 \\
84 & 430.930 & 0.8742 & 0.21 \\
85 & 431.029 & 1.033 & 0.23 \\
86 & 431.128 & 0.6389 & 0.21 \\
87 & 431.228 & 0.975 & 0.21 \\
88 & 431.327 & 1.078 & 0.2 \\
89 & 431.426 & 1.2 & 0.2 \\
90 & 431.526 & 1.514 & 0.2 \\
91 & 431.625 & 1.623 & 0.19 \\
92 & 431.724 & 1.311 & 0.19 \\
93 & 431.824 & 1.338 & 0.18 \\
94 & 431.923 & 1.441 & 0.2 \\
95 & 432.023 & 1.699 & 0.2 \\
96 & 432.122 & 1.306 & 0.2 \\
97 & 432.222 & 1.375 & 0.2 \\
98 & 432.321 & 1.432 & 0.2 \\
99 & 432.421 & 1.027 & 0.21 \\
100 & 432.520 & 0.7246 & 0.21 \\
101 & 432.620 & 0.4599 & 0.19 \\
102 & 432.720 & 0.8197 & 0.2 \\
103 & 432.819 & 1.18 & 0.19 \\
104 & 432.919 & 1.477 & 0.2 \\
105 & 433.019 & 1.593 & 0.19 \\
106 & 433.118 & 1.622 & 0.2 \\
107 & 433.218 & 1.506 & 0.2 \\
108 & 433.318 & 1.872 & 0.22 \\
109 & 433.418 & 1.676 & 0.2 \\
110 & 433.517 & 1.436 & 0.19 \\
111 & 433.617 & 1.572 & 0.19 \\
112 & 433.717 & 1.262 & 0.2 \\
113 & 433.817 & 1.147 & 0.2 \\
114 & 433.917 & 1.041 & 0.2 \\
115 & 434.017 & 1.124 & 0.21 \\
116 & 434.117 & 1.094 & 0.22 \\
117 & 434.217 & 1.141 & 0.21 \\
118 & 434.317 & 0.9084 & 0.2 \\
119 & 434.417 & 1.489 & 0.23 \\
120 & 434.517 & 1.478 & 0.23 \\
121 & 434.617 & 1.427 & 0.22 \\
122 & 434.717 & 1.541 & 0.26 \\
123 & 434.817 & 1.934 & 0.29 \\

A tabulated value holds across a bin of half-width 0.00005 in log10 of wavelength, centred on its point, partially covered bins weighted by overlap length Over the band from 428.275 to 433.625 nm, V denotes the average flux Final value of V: 1.18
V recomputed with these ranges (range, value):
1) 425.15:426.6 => 1.1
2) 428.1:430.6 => 1.15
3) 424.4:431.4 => 1.1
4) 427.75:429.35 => 1.31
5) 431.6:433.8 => 1.35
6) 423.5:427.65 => 1.09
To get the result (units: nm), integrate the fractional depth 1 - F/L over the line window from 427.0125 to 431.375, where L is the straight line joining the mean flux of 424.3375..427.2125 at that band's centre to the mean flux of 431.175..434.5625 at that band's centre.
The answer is 0.36 nm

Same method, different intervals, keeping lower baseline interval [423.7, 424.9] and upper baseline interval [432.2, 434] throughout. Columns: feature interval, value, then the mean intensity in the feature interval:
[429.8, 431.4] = 0.471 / 0.893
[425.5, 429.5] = 0.189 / 1.18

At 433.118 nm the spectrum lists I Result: 1.622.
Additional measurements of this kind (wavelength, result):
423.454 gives 1.366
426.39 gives 1.212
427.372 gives 0.8179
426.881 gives 1.329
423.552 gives 0.9005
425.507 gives 0.6003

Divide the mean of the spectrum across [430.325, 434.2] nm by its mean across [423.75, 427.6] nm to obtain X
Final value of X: 1.1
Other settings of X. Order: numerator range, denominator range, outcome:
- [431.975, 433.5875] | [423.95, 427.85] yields 1.21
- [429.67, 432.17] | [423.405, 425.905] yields 0.97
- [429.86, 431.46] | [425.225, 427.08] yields 0.79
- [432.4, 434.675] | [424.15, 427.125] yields 1.14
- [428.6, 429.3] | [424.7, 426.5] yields 1.15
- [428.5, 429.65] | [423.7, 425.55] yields 1.08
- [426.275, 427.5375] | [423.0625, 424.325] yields 0.90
